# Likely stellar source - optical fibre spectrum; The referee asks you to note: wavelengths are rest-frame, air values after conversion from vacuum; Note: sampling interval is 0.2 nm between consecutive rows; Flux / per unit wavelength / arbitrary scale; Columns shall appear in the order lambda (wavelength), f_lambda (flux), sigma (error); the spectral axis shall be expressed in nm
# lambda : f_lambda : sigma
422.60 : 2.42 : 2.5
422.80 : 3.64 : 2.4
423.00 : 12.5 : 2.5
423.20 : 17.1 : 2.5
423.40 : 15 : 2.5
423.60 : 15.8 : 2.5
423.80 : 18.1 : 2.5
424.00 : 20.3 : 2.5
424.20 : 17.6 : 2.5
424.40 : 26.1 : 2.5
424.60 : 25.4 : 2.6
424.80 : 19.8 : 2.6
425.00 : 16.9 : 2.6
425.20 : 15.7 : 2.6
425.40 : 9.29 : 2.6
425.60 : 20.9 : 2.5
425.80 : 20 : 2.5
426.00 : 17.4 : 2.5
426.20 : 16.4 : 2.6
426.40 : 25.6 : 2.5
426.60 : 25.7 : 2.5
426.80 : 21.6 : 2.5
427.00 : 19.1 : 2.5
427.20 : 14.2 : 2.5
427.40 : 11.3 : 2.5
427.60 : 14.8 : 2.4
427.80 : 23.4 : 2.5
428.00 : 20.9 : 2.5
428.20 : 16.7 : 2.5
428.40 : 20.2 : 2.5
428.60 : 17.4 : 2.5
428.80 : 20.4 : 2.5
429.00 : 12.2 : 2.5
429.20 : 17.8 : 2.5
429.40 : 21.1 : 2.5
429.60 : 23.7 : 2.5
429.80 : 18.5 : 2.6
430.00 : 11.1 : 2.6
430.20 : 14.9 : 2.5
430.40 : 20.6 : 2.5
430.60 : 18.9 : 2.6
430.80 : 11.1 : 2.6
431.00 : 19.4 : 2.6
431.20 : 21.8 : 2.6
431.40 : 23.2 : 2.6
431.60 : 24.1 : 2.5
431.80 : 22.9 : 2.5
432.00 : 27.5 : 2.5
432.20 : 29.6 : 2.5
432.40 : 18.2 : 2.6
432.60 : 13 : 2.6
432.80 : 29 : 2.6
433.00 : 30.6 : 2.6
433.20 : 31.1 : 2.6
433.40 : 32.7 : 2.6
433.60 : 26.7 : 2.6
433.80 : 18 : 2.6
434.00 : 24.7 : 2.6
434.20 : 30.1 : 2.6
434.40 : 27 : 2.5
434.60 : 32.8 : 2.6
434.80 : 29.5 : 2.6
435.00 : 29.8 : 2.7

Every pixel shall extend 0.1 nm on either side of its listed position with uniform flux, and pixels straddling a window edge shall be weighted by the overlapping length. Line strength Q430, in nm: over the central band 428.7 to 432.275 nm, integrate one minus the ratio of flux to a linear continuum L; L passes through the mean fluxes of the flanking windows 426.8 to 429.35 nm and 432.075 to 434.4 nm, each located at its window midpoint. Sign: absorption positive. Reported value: 0.28 nm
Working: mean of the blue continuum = 17.6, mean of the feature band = 19.9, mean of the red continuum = 25.9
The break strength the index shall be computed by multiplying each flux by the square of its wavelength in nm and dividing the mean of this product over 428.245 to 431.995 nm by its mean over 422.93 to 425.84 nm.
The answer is 1.1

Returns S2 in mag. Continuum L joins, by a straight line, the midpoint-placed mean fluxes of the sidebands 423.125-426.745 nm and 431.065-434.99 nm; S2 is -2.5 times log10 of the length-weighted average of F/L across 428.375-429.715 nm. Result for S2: 0.19 mag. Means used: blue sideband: 19.1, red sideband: 26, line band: 18.9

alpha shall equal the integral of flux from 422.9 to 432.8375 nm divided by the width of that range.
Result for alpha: 19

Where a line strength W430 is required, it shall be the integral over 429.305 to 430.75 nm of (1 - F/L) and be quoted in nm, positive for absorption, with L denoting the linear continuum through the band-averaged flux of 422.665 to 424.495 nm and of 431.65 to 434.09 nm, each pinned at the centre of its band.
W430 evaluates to 0.28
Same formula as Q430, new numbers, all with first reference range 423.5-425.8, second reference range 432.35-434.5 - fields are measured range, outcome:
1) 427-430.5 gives 0.69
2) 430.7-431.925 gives 0.18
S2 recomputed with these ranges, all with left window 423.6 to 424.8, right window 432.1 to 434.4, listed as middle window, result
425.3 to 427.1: 0.129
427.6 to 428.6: 0.182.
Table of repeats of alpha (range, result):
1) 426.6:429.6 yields 18.4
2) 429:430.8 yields 17.6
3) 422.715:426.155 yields 17.2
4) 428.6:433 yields 20.1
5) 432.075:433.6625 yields 26.4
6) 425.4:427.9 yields 18.8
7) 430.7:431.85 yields 20.3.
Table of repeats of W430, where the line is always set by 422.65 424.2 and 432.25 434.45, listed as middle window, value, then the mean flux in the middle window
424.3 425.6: -0.24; 19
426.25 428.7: -0.04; 19.2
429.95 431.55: 0.33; 18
